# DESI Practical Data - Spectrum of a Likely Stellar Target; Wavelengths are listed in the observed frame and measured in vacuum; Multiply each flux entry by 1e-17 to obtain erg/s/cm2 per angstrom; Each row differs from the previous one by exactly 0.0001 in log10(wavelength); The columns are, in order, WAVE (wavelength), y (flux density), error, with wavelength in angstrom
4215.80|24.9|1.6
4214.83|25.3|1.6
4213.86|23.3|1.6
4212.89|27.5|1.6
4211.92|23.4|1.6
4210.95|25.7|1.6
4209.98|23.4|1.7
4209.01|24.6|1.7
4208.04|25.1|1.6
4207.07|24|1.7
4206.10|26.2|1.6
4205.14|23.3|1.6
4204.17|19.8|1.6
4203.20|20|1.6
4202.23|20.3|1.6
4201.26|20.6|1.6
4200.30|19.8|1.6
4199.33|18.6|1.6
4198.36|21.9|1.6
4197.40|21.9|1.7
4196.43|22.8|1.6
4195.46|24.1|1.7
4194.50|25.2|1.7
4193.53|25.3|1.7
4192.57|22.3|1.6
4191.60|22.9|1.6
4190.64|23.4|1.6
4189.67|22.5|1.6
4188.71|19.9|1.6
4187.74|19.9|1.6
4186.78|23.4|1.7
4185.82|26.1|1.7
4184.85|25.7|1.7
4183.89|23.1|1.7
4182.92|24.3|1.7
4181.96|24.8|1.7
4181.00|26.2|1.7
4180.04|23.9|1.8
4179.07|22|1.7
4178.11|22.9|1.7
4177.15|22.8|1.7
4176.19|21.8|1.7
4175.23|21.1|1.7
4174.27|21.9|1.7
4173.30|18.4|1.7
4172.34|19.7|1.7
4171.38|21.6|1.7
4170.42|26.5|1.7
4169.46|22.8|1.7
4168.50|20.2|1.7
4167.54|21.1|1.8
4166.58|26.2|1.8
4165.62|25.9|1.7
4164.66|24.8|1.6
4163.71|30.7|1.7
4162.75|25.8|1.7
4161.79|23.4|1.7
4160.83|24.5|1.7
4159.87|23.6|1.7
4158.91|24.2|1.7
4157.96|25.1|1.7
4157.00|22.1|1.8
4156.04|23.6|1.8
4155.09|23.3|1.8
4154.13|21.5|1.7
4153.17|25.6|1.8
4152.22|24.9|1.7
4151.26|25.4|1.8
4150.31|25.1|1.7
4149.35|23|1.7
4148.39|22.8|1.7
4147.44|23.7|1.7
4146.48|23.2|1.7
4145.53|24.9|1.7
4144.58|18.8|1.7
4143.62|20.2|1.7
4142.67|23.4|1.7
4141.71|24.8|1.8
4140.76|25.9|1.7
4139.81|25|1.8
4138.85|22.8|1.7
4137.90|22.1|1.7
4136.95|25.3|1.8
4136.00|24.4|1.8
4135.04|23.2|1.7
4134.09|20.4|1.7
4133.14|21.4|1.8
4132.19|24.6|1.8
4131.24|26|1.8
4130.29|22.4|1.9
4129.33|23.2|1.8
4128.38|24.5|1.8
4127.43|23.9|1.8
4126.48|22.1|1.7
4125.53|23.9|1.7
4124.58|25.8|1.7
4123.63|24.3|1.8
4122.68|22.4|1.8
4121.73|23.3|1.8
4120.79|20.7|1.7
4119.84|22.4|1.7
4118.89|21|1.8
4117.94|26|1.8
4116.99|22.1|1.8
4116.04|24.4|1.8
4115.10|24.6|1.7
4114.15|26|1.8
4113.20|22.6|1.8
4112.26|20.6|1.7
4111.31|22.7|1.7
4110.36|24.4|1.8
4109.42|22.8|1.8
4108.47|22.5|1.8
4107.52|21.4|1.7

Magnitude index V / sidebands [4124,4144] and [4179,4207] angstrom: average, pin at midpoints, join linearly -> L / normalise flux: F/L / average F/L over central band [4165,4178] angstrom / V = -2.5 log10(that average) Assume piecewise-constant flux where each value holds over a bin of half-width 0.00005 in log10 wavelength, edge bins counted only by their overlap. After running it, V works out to 0.036 mag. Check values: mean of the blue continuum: 23.6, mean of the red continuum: 22.8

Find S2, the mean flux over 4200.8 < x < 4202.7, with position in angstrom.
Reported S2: 20.4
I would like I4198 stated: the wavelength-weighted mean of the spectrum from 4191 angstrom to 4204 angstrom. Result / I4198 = 21.9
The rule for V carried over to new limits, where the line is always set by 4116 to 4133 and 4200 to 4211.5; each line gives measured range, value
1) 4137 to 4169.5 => -0.03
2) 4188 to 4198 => 0.00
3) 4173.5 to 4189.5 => 0.00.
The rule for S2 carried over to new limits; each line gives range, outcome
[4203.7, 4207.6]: 23.4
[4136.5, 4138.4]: 23.7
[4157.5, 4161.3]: 24.4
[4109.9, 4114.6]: 23.2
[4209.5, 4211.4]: 24.5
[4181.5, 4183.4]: 24.6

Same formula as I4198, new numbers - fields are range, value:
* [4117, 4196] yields 23.4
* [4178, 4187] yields 24.3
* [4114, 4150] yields 23.4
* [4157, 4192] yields 23.4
